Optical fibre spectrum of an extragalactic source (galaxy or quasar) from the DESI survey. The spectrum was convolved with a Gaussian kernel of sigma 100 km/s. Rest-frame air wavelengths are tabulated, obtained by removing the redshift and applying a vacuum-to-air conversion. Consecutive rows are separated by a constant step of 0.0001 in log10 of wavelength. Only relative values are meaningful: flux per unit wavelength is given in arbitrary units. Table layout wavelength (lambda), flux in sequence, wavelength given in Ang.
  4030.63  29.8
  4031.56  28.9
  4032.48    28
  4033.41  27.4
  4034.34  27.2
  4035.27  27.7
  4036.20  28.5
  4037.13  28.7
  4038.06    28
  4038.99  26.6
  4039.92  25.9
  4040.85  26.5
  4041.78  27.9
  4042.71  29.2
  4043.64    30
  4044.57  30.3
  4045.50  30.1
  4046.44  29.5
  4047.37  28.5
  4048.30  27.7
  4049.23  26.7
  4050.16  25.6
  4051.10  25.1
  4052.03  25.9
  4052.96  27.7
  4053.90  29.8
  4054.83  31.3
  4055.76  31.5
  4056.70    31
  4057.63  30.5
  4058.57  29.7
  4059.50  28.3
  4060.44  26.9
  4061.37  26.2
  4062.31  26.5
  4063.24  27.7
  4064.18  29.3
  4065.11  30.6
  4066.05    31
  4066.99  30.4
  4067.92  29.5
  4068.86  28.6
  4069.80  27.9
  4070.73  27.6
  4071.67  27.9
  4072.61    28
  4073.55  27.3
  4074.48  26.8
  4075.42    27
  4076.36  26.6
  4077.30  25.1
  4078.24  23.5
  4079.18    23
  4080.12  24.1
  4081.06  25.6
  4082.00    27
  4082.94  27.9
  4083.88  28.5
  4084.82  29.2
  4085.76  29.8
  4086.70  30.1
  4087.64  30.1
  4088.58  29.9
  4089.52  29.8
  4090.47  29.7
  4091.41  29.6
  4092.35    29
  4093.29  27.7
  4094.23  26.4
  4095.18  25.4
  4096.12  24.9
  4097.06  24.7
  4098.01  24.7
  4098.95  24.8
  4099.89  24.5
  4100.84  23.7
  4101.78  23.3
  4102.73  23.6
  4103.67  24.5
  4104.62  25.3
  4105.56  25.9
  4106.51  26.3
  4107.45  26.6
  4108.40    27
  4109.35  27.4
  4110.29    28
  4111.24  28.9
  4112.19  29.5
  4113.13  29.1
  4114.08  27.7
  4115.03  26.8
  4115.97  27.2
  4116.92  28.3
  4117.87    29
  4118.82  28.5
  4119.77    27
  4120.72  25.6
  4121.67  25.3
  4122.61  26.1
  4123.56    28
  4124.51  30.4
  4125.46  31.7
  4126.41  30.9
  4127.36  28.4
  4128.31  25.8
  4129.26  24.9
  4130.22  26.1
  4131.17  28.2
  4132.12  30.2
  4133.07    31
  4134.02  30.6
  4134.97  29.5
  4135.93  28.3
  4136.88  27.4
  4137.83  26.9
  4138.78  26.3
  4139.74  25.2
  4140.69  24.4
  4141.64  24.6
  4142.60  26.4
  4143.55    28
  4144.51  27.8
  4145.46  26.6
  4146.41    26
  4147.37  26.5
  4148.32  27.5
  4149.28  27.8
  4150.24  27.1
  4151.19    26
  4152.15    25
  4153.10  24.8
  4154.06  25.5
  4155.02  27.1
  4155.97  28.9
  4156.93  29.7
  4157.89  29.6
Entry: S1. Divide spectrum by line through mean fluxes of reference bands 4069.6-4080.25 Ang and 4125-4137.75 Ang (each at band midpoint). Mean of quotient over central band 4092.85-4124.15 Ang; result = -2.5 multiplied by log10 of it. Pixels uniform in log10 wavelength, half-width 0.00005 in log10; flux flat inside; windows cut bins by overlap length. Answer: 0.050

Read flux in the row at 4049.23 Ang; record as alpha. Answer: 26.7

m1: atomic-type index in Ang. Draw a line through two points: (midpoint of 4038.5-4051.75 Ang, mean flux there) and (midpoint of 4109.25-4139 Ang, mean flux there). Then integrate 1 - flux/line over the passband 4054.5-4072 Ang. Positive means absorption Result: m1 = -0.75 Ang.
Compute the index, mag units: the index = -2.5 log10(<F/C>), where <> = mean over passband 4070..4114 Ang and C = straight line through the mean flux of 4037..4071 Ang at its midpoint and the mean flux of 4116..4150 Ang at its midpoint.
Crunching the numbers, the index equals 0.05 mag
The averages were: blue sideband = 28.5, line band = 26.9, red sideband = 27.6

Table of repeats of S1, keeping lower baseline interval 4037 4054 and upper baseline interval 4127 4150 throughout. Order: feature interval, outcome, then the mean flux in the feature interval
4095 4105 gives 0.127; 24.5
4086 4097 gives -0.030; 28.3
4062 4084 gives 0.011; 27.4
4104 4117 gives 0.002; 27.4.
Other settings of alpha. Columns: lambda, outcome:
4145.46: 26.6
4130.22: 26.1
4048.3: 27.7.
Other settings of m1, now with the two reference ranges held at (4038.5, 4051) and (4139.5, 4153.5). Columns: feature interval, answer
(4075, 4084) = 0.5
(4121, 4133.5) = -0.7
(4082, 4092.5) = -0.8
